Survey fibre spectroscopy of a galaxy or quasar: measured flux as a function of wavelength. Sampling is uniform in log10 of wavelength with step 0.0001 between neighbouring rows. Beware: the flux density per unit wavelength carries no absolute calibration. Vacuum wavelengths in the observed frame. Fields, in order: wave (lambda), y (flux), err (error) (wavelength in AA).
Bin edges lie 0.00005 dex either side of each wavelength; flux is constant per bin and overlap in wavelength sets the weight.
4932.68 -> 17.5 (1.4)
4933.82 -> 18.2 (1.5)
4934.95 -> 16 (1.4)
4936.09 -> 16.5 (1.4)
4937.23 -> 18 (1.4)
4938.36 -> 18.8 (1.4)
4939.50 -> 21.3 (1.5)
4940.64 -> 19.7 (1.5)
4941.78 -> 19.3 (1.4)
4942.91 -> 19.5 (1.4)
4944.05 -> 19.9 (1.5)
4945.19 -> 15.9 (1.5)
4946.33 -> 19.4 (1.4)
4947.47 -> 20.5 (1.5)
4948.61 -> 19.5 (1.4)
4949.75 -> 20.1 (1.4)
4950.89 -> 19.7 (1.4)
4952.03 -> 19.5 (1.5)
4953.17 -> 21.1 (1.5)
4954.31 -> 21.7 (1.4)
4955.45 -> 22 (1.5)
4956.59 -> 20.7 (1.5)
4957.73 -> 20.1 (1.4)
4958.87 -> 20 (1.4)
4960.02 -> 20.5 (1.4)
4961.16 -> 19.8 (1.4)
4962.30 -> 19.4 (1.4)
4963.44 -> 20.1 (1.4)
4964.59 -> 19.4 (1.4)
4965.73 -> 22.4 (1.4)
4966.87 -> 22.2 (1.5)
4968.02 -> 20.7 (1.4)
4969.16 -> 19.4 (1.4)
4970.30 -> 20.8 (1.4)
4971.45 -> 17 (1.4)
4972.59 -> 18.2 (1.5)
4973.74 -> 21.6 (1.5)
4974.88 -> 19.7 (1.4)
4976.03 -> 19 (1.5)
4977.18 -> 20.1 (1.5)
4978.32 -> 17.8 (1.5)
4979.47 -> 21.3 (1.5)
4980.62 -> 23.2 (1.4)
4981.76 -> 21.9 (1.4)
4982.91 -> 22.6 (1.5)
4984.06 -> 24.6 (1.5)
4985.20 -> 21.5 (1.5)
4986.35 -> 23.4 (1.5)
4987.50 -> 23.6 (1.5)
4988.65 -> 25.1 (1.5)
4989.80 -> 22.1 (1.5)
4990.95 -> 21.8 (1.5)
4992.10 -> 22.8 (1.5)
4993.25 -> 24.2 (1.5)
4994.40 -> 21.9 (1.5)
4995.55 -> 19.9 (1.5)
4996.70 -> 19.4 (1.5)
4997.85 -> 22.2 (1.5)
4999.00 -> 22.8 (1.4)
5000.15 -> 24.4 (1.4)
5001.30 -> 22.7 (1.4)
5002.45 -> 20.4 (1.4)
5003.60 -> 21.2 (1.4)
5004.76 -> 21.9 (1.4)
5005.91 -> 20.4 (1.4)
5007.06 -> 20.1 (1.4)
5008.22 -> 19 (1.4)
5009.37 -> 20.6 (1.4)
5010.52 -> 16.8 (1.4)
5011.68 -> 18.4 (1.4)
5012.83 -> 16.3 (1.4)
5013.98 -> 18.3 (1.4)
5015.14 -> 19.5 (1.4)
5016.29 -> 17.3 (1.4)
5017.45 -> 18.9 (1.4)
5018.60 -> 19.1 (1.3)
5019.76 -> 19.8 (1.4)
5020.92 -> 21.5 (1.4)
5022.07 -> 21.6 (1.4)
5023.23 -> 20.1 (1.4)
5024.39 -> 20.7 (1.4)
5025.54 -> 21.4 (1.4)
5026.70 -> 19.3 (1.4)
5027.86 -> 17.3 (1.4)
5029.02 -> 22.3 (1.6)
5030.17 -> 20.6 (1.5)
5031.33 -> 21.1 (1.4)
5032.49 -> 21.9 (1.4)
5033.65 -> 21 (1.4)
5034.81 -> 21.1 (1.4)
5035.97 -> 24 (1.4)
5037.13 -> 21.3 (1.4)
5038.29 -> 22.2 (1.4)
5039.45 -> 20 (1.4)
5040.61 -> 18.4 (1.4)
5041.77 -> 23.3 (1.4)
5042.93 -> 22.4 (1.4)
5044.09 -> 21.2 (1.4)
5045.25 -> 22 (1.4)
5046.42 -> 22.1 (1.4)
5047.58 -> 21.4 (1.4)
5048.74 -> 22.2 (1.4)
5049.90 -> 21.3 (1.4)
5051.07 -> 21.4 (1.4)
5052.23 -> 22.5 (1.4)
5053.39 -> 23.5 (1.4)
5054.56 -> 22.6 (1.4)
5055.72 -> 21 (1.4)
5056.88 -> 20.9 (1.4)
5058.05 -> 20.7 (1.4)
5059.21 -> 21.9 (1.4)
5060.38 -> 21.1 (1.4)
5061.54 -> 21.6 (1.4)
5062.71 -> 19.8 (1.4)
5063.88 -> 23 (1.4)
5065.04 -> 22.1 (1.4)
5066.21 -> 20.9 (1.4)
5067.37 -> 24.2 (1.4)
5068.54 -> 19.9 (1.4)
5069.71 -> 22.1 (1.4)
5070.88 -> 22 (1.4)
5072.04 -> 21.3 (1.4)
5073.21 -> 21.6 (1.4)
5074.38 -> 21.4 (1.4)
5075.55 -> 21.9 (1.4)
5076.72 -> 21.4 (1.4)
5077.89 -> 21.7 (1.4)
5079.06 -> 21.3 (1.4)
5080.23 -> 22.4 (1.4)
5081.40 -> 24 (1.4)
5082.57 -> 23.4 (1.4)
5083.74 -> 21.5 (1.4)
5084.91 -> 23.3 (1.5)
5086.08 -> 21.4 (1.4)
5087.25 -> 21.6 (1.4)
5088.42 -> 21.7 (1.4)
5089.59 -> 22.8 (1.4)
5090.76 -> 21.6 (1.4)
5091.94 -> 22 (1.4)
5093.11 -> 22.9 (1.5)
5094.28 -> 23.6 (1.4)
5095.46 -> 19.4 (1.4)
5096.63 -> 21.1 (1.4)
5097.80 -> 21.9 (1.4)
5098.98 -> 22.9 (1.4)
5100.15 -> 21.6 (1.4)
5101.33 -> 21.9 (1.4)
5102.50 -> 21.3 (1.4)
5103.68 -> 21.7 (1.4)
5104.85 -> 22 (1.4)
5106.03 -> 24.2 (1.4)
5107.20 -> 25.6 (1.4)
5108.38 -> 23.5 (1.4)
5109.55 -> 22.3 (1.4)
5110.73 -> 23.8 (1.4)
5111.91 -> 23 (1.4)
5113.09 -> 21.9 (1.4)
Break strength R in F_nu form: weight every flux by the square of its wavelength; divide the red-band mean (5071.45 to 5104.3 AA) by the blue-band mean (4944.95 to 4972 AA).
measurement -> 1.1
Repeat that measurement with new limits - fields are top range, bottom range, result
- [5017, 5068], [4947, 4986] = 1.07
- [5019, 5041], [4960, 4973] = 1.07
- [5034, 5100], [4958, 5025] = 1.09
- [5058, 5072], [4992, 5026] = 1.08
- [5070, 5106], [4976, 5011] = 1.06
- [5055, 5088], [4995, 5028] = 1.11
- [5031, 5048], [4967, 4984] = 1.08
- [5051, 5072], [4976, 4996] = 1.01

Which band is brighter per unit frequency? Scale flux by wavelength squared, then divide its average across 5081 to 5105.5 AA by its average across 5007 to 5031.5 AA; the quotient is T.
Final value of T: 1.16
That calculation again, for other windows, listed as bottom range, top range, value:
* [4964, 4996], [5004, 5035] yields 0.94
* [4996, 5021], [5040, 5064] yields 1.10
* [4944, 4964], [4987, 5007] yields 1.12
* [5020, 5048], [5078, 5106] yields 1.07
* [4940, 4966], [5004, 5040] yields 1.04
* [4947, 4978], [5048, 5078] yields 1.12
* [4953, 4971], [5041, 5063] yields 1.09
